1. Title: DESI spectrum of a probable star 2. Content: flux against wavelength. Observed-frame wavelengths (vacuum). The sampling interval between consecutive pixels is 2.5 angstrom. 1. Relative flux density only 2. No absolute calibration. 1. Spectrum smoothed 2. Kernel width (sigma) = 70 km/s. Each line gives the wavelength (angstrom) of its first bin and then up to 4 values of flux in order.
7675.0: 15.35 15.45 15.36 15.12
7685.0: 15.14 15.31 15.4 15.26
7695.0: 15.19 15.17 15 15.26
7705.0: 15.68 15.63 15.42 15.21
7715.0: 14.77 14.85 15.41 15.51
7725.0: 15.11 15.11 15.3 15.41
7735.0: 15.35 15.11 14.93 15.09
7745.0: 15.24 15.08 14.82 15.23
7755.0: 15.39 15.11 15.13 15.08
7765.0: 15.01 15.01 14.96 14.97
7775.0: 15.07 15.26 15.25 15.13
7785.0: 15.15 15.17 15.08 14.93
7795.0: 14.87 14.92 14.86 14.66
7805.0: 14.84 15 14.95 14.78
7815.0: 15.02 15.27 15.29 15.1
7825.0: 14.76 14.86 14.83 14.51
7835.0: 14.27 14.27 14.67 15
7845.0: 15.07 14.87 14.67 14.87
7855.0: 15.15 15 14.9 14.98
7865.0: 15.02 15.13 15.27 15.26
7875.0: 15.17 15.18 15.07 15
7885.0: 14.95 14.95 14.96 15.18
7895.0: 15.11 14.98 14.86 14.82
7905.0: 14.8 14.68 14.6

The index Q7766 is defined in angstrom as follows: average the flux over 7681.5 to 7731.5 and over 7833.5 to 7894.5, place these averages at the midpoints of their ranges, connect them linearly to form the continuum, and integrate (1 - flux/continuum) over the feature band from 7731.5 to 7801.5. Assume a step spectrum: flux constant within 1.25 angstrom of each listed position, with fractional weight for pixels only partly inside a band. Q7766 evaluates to 0.20 angstrom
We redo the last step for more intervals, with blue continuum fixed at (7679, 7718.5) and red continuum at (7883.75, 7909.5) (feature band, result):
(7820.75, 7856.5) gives 0.54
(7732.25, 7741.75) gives 0.00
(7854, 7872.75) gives -0.13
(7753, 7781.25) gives 0.02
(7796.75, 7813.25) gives 0.23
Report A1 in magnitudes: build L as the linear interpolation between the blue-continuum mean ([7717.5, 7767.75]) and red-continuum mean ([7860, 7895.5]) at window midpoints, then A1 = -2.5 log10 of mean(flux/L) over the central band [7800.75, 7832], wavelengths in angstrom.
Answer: 0.01 mag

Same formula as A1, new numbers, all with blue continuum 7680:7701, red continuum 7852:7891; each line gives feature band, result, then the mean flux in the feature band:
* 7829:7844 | 0.04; 14.6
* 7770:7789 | 0.00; 15.1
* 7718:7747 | 0.00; 15.2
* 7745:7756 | 0.00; 15.1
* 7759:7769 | 0.01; 15.1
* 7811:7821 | 0.00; 15.1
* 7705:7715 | -0.01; 15.4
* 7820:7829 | 0.01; 15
